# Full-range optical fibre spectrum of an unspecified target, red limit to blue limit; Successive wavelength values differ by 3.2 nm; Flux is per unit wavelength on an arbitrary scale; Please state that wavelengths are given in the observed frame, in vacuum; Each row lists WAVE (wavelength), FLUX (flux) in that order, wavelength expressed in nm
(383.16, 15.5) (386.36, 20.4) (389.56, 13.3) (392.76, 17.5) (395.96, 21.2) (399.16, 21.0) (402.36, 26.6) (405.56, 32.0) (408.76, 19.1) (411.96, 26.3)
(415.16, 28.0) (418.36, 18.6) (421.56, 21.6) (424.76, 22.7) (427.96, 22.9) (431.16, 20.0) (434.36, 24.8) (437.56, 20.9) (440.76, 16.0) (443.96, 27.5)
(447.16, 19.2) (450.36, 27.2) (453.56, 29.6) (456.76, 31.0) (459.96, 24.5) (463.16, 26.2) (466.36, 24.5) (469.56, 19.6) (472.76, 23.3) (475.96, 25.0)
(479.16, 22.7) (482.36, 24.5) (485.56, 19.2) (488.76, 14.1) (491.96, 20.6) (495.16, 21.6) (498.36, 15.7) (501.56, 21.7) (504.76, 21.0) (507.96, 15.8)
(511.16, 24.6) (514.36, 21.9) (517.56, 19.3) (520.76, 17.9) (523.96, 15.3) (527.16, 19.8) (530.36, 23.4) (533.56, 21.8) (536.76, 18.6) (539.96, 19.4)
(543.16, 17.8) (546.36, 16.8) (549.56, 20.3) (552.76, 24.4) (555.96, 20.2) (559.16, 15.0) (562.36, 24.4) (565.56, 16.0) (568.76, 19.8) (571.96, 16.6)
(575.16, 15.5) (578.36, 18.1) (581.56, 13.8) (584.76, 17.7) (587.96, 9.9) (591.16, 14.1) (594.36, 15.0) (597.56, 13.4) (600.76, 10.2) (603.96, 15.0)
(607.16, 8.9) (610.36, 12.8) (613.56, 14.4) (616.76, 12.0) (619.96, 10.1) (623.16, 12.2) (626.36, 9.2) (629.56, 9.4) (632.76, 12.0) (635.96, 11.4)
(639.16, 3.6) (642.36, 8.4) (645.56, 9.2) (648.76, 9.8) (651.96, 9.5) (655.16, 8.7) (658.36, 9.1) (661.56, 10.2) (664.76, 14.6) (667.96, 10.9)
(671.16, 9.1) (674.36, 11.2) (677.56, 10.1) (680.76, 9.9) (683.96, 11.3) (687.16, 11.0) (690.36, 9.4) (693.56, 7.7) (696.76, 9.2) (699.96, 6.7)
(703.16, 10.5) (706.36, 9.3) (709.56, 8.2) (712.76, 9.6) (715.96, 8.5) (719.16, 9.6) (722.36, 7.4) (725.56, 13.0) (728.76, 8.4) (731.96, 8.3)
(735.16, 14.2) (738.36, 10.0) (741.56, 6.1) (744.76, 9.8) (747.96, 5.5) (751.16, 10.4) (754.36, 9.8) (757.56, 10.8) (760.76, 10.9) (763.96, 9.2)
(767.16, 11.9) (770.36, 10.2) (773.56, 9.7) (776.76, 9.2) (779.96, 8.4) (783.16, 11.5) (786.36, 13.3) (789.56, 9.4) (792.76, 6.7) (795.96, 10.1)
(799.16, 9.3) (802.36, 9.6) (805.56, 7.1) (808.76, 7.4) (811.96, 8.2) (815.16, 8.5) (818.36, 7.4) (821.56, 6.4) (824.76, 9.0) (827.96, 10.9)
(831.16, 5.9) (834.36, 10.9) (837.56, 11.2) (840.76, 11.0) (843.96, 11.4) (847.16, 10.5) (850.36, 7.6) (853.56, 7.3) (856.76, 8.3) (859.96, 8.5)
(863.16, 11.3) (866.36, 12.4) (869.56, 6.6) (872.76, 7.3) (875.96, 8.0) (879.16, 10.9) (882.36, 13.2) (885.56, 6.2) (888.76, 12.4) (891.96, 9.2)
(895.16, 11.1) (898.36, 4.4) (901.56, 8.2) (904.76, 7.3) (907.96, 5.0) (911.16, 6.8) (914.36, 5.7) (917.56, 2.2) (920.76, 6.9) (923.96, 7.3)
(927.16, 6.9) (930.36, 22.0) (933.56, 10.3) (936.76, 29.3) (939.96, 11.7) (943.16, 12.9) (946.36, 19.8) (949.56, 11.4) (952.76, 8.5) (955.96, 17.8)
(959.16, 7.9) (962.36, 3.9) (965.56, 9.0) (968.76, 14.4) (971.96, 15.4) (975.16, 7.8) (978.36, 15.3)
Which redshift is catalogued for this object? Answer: 1.52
